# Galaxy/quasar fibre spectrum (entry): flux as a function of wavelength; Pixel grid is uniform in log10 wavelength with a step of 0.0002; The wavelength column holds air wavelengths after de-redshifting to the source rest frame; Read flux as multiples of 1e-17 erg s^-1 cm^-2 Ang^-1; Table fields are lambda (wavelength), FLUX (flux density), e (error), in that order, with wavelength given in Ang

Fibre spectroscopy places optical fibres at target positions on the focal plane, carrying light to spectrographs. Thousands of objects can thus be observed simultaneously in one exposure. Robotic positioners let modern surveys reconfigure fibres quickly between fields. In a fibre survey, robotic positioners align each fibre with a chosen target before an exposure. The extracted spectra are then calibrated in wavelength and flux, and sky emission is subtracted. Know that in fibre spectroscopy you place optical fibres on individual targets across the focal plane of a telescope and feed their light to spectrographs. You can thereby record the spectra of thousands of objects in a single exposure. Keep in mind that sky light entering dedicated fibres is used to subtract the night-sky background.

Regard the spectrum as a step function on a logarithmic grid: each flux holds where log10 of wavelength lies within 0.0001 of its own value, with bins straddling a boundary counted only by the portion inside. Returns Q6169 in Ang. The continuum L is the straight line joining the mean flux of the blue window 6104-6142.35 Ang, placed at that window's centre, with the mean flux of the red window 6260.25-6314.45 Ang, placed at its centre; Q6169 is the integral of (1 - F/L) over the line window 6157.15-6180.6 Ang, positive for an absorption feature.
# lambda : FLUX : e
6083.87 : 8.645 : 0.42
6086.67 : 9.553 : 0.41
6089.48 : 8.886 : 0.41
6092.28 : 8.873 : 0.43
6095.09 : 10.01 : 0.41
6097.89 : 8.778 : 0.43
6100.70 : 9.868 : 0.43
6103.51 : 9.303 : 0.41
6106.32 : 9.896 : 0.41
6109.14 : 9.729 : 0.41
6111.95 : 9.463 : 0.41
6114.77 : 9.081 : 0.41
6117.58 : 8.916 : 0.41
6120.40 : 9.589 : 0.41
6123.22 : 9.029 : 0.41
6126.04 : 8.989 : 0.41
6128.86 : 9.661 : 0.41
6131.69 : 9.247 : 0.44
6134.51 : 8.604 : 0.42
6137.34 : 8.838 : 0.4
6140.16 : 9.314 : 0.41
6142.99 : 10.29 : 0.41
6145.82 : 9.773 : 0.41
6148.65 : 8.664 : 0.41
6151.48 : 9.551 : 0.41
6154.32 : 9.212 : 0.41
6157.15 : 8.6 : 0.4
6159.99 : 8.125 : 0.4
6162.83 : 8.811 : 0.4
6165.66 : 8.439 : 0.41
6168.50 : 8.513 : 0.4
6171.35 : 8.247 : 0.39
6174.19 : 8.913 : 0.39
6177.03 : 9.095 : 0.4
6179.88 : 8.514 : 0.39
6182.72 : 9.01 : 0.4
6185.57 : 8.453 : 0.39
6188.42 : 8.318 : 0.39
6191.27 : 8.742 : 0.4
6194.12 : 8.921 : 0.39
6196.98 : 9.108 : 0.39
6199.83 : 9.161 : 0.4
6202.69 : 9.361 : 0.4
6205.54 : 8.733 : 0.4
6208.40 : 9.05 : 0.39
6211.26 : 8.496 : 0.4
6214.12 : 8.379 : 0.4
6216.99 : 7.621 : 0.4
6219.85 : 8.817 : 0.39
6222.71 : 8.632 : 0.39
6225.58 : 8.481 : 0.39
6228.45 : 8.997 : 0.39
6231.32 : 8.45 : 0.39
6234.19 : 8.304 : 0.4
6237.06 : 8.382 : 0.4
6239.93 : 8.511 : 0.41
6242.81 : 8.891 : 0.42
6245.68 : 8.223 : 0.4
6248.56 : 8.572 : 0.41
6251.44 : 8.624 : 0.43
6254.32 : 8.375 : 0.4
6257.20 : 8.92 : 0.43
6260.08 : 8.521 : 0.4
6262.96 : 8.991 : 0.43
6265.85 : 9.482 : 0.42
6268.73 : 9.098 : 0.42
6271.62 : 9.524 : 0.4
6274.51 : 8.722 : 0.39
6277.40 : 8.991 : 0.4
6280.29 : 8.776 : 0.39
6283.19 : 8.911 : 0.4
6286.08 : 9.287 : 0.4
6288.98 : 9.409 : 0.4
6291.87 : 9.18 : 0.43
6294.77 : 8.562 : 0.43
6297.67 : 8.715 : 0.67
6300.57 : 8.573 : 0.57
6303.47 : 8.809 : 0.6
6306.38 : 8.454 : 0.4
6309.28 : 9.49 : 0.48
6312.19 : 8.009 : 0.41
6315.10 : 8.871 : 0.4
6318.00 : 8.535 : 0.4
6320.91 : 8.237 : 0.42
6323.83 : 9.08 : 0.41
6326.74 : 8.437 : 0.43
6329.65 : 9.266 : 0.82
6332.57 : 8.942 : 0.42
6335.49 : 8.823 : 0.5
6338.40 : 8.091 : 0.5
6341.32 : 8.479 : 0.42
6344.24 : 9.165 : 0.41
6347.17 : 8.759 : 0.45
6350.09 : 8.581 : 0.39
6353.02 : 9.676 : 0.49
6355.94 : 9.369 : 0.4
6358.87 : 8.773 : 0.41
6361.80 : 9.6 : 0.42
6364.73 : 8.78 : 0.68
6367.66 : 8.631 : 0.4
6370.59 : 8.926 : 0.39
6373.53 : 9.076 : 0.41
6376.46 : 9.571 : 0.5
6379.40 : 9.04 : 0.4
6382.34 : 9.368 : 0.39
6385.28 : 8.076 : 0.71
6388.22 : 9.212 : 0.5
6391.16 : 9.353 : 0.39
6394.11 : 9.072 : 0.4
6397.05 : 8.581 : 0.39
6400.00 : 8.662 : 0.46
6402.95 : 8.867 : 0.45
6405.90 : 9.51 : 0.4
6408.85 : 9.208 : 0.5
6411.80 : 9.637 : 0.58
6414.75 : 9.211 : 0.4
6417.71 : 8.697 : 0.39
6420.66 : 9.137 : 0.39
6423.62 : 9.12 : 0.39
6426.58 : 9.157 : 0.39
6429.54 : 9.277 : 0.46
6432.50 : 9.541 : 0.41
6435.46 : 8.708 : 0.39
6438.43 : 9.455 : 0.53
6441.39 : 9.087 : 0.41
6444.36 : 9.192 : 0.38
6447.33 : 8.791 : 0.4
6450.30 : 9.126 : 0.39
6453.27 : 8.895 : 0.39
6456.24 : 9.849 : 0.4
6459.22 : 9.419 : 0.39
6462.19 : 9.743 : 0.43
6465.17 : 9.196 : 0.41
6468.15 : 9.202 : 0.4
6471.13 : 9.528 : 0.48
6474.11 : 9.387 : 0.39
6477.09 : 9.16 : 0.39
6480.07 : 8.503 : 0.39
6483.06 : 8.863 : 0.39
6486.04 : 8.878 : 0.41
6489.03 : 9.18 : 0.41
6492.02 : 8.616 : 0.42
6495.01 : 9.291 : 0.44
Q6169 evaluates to 1.5 Ang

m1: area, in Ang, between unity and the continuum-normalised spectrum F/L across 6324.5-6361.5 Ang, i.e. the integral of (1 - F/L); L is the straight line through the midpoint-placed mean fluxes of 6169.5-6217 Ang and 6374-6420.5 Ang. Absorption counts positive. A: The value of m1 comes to 0.4 Ang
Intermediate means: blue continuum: 8.74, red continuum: 9.07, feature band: 8.89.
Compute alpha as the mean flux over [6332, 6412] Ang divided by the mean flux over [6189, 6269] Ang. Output 1.03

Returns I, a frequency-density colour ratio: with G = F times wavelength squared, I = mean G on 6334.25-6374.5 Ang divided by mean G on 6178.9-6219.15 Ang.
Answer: 1.1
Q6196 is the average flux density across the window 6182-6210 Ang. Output 8.88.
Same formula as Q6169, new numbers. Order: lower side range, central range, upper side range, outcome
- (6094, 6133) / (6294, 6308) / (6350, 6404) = 0.76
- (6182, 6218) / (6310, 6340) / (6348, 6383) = 1.20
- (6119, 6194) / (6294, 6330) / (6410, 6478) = 1.68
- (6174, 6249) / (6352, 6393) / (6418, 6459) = -0.32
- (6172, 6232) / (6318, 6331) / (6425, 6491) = 0.32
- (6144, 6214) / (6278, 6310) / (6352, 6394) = 0.26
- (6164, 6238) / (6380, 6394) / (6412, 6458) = 0.08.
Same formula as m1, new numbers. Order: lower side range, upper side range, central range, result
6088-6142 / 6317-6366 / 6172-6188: 0.7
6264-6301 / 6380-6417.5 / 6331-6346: 0.6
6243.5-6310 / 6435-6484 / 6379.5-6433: 0.1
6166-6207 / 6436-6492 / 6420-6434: -0.2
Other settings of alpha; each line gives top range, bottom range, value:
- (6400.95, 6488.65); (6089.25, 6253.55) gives 1.03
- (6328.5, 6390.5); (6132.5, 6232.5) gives 1.02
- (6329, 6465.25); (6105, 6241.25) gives 1.02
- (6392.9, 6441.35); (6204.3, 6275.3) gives 1.05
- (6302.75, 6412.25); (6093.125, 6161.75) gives 0.96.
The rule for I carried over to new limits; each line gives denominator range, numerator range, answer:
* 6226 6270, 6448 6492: 1.13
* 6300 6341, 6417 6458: 1.09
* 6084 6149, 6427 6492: 1.10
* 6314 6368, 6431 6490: 1.08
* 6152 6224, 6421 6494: 1.15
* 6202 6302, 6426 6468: 1.12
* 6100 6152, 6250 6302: 1.00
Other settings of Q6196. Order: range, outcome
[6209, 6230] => 8.51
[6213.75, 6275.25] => 8.66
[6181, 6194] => 8.66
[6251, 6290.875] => 8.99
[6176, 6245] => 8.68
